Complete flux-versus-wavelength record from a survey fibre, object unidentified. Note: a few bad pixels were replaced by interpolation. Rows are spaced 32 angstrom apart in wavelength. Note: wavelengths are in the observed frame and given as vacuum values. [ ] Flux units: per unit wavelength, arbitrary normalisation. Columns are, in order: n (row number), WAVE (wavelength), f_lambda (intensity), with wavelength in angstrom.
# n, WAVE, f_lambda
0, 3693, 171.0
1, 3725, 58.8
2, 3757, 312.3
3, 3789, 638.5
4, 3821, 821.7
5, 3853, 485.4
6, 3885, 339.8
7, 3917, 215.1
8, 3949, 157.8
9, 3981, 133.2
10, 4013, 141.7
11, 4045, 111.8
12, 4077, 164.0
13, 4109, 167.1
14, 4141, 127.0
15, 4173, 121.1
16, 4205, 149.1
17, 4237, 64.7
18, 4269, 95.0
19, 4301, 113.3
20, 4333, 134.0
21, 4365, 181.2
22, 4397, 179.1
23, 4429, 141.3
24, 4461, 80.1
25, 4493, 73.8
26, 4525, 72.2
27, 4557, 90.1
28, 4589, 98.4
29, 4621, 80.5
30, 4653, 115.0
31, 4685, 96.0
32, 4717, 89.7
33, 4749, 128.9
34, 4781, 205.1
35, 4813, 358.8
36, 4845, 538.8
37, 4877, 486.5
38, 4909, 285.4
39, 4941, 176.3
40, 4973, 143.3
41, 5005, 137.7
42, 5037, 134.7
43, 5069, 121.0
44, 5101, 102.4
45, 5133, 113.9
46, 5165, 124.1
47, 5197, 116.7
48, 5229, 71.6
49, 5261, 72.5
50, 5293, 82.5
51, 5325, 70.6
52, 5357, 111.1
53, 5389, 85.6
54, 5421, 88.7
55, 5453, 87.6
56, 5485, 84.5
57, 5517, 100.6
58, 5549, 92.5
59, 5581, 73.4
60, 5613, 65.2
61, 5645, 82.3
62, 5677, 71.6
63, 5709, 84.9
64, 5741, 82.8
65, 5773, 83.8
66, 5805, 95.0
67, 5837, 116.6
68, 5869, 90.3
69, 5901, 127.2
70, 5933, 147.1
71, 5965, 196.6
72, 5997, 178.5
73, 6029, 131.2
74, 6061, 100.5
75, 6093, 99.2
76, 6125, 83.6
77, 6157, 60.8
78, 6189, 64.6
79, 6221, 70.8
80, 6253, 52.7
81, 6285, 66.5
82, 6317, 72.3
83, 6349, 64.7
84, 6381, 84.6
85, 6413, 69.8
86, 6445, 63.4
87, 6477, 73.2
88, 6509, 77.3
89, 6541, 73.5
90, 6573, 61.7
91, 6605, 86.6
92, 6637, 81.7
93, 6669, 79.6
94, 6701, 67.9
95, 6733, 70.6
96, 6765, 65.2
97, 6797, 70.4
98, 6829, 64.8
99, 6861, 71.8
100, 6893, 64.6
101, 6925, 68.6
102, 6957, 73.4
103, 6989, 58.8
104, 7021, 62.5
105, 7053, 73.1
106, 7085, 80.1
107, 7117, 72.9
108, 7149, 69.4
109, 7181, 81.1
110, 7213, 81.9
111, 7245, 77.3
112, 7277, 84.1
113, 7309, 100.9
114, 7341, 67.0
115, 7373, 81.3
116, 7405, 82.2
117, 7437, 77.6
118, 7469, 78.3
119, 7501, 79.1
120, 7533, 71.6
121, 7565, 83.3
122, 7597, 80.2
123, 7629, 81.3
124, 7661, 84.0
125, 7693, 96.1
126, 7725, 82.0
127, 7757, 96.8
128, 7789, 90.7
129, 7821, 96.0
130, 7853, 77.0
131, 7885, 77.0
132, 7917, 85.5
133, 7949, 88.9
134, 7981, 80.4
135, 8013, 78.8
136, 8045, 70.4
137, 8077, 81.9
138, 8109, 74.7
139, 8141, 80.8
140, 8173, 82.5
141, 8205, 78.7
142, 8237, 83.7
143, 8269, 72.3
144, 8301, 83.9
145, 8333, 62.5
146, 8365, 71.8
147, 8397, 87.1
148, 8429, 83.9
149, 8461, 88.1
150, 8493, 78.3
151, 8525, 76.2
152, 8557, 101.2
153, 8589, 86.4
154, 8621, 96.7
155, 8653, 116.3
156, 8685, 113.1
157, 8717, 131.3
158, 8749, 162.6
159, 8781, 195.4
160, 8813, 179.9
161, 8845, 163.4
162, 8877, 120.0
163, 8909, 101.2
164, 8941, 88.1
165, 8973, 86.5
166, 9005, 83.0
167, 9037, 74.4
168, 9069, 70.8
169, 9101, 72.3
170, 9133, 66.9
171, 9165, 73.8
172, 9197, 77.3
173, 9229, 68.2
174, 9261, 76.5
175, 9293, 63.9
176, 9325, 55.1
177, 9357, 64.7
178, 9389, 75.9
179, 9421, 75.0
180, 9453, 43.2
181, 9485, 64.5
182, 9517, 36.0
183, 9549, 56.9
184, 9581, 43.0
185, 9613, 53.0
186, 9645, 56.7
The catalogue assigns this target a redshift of 2.139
